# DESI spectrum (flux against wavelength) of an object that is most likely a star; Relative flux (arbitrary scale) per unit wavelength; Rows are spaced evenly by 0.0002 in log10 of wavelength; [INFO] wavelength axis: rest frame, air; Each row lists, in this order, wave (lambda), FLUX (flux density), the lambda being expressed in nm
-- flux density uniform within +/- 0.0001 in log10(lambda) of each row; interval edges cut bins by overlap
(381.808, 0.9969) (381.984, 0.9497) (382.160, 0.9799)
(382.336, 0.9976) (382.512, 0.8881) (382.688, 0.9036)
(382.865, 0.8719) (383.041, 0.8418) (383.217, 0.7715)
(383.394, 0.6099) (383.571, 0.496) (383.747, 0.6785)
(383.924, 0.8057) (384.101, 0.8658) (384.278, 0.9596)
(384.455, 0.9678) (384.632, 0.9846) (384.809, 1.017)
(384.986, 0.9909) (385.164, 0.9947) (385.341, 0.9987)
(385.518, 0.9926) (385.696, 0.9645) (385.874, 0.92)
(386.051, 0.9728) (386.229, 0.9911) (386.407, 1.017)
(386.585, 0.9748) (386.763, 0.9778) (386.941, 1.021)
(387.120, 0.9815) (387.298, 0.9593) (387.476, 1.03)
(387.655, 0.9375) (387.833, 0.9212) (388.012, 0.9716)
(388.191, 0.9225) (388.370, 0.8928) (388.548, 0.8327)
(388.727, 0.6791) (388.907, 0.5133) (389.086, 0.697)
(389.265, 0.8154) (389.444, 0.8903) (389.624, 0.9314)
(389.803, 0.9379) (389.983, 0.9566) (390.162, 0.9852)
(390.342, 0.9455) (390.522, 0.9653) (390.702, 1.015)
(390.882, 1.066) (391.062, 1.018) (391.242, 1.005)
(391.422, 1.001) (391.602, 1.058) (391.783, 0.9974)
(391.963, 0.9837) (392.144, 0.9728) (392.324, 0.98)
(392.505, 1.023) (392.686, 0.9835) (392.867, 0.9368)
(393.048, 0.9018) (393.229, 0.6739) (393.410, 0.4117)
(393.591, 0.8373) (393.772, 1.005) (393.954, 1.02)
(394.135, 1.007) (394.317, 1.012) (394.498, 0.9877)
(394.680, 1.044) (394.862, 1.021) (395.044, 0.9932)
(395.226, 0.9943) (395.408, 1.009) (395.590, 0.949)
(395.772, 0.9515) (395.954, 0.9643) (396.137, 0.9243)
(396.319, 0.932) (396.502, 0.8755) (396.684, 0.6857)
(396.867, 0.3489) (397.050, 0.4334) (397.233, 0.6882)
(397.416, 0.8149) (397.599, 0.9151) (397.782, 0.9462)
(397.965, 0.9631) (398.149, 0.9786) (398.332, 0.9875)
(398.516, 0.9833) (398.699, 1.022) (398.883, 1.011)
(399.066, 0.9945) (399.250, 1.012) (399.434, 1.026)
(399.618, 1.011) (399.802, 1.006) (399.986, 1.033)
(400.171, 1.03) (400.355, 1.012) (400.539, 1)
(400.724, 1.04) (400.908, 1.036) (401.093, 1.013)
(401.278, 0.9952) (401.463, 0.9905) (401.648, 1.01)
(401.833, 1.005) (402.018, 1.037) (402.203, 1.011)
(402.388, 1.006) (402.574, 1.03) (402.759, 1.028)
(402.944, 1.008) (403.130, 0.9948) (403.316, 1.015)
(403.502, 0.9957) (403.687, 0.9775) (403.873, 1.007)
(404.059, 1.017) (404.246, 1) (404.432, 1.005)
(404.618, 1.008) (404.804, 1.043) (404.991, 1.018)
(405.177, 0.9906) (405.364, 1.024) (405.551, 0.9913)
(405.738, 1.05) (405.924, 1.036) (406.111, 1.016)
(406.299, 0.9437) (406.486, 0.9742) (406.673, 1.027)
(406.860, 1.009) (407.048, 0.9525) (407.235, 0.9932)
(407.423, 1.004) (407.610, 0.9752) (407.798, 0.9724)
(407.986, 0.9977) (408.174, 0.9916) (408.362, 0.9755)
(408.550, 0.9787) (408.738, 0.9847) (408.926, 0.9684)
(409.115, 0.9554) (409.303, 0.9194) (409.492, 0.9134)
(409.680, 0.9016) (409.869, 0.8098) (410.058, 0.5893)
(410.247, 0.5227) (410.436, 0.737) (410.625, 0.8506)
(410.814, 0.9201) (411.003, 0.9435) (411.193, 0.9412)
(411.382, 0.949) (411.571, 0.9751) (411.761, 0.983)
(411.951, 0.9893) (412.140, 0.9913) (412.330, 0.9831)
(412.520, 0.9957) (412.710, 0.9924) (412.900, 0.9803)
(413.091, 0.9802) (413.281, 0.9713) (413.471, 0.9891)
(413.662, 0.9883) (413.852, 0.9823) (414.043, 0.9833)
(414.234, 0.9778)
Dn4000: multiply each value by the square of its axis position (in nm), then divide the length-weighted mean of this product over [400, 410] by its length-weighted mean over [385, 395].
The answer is 1.1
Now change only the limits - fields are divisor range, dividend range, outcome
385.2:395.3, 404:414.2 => 1.12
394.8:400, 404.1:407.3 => 1.15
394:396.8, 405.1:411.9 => 1.05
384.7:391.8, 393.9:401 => 1.04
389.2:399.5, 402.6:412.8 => 1.11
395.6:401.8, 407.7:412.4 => 1.03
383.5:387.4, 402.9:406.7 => 1.19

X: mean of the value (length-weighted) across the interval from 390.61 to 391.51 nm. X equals 1.02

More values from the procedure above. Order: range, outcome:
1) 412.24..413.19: 0.986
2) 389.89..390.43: 0.962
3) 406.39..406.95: 1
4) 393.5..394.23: 0.967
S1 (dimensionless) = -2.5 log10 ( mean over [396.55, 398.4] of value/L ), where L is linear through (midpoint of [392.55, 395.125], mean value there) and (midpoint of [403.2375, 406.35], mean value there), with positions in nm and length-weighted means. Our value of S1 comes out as 0.22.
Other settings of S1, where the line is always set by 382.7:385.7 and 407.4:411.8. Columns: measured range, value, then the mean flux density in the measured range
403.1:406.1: -0.130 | 1.01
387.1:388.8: -0.046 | 0.913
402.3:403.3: -0.135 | 1.01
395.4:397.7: 0.111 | 0.8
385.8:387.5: -0.130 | 0.984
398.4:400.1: -0.138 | 1.01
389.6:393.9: -0.074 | 0.942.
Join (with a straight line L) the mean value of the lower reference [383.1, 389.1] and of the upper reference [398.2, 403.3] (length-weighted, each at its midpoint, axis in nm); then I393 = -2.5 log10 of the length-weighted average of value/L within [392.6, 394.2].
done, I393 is 0.11 mag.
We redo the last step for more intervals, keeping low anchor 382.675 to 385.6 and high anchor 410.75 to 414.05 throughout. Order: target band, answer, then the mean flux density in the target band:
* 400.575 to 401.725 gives -0.09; 1.01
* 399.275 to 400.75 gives -0.10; 1.02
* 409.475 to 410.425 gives 0.30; 0.733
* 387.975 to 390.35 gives 0.05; 0.849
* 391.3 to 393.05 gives -0.10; 0.988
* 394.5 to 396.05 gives -0.09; 0.99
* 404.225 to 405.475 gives -0.07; 1.01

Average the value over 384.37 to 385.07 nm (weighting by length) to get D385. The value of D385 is 0.991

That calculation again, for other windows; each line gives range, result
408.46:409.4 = 0.961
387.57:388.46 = 0.93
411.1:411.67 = 0.956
